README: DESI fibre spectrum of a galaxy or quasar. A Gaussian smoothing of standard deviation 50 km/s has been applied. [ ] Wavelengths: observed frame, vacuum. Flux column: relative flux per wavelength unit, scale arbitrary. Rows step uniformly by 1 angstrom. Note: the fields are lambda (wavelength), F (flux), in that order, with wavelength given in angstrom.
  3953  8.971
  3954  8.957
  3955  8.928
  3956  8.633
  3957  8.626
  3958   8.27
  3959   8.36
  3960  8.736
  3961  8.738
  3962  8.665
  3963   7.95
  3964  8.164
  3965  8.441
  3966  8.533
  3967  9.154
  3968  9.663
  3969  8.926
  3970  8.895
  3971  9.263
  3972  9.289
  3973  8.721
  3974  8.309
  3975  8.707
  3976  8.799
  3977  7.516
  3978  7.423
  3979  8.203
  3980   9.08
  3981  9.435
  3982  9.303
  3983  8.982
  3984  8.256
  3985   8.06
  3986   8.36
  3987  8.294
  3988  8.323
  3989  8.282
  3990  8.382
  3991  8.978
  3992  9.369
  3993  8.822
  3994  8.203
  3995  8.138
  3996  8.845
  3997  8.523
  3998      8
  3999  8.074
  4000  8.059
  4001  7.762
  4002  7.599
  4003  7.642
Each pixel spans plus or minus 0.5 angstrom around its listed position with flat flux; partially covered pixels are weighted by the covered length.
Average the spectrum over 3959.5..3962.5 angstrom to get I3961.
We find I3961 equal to 8.71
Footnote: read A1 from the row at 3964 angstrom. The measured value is 8.164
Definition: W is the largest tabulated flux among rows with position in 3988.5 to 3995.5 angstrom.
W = 9.369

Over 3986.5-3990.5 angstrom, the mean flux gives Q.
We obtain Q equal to 8.32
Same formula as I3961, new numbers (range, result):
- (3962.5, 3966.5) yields 8.27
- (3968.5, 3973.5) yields 9.02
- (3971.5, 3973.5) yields 9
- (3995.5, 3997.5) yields 8.68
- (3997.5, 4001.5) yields 7.97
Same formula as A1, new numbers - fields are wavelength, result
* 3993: 8.822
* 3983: 8.982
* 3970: 8.895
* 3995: 8.138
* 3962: 8.665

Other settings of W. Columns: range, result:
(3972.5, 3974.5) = 8.721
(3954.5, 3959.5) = 8.928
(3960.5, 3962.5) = 8.738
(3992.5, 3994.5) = 8.822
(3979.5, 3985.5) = 9.435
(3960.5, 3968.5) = 9.663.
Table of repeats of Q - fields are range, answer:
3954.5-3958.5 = 8.61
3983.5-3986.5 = 8.23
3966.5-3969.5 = 9.25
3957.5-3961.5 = 8.53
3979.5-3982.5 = 9.27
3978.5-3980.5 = 8.64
